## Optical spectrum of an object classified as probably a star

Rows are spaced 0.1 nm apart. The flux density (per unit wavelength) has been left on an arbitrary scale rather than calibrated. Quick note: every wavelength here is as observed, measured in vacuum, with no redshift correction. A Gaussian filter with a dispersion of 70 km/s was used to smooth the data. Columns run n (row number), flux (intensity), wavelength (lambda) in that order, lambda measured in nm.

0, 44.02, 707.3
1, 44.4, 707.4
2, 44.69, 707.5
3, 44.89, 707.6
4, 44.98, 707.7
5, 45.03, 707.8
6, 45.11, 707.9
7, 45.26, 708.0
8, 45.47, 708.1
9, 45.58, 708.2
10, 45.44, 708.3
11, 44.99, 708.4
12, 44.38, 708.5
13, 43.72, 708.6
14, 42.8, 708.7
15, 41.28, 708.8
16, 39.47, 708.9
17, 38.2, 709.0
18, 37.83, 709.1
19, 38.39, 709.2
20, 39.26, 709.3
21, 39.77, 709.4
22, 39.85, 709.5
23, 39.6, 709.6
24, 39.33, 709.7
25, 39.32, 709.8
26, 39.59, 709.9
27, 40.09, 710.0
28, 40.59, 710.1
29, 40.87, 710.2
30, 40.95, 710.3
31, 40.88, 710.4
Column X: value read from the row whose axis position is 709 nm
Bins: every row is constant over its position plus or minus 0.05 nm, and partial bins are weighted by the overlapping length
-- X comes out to 38.2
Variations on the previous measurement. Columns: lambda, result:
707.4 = 44.4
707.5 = 44.69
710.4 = 40.88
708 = 45.26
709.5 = 39.85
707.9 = 45.11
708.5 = 44.38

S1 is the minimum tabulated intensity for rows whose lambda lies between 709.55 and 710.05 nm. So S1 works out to 39.32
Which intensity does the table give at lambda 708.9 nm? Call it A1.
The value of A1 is 39.47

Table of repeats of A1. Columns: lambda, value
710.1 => 40.59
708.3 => 45.44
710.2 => 40.87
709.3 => 39.26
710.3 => 40.95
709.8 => 39.32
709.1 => 37.83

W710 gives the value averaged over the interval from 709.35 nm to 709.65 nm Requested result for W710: 39.7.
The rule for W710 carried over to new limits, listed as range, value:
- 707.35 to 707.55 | 44.5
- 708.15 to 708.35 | 45.5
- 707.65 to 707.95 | 45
